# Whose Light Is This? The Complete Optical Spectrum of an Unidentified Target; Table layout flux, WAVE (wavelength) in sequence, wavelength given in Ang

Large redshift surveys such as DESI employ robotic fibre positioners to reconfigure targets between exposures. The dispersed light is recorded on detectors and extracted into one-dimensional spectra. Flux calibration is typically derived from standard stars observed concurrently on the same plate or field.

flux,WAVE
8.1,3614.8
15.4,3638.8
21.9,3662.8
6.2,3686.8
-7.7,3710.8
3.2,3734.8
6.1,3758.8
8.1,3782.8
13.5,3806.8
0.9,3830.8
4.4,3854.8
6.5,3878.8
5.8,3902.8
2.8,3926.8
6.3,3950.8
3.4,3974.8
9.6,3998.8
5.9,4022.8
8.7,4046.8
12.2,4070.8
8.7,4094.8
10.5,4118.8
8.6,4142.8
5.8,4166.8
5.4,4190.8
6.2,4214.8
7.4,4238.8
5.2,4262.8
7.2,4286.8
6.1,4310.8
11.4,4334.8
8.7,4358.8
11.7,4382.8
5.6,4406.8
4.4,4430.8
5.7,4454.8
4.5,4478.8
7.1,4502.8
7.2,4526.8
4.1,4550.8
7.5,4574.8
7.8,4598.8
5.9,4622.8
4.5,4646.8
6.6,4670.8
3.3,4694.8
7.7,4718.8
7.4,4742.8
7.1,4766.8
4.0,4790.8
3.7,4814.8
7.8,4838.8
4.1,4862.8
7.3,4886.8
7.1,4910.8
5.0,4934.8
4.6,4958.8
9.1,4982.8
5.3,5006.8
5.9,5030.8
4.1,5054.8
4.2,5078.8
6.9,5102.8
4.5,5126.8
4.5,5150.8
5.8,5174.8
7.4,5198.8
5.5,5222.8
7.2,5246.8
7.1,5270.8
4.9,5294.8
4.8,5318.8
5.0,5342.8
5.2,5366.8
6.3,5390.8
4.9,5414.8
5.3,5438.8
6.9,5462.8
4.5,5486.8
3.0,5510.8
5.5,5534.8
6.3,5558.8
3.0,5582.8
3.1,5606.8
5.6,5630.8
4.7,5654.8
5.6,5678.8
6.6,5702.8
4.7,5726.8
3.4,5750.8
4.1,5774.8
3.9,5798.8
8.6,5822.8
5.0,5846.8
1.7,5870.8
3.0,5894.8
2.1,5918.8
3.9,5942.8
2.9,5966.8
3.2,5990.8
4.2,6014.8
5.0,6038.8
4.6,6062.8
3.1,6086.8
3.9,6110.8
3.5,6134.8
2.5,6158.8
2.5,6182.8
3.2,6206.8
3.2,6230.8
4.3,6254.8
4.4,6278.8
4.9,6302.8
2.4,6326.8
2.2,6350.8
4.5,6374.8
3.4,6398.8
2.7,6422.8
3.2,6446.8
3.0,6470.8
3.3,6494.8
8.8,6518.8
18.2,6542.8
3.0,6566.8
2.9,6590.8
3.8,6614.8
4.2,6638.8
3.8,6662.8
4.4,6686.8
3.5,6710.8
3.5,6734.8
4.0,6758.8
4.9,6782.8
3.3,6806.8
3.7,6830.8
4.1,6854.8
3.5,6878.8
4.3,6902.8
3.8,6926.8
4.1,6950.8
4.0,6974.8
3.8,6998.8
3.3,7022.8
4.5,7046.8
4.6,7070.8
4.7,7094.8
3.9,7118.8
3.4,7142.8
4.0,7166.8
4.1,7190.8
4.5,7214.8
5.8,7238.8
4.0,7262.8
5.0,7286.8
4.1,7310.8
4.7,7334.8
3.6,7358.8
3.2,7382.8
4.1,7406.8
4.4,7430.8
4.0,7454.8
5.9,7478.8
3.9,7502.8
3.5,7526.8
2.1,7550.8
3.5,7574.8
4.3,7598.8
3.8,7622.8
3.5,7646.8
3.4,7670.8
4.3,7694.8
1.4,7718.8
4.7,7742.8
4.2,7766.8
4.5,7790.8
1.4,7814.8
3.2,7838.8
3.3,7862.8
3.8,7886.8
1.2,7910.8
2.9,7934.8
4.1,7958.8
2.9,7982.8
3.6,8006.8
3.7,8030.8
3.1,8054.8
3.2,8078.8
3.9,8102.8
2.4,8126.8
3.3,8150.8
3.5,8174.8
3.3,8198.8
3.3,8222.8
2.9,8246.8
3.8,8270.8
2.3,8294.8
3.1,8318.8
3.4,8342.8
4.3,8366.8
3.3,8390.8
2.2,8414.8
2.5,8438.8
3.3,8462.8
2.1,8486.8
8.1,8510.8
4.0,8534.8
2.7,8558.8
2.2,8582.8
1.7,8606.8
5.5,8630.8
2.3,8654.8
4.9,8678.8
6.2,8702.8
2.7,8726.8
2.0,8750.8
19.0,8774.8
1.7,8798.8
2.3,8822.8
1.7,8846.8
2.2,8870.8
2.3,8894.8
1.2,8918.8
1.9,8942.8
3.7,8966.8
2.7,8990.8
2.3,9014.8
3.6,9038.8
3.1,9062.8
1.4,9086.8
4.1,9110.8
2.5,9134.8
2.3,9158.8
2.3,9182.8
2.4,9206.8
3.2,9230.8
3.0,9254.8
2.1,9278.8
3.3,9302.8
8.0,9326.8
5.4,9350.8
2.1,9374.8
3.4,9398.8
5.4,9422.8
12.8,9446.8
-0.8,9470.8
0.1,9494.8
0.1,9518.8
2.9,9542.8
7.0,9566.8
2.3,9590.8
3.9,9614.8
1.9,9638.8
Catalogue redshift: 0.752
